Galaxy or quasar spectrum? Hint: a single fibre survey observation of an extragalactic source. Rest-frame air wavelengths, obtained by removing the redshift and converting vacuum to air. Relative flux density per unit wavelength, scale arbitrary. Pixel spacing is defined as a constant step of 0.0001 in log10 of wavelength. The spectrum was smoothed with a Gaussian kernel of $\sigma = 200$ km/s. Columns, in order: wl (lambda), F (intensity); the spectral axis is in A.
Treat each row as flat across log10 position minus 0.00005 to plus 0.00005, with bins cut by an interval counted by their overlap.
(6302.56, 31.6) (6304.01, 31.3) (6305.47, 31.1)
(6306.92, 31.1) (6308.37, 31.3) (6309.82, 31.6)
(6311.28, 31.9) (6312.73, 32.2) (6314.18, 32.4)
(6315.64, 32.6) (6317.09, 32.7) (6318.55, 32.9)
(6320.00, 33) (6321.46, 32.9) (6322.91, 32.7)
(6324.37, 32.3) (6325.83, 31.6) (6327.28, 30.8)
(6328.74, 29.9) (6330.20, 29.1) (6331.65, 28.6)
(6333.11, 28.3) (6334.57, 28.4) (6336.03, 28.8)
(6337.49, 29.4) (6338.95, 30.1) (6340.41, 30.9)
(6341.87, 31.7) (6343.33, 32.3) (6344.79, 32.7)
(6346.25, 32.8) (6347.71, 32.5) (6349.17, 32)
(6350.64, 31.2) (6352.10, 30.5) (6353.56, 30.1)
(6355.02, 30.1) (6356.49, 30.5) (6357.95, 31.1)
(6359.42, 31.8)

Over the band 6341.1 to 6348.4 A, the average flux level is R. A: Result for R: 32.4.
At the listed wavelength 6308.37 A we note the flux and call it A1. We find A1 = 31.3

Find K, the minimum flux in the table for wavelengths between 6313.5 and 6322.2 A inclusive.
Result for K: 32.4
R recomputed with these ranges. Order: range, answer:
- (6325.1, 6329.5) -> 30.8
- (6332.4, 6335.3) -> 28.3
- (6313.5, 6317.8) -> 32.6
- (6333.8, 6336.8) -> 28.6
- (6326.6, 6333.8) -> 29.3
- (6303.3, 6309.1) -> 31.2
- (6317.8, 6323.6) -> 32.9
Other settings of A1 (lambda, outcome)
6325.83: 31.6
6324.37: 32.3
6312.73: 32.2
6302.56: 31.6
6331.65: 28.6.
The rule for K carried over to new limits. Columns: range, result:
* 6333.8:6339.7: 28.4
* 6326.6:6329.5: 29.9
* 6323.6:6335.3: 28.3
